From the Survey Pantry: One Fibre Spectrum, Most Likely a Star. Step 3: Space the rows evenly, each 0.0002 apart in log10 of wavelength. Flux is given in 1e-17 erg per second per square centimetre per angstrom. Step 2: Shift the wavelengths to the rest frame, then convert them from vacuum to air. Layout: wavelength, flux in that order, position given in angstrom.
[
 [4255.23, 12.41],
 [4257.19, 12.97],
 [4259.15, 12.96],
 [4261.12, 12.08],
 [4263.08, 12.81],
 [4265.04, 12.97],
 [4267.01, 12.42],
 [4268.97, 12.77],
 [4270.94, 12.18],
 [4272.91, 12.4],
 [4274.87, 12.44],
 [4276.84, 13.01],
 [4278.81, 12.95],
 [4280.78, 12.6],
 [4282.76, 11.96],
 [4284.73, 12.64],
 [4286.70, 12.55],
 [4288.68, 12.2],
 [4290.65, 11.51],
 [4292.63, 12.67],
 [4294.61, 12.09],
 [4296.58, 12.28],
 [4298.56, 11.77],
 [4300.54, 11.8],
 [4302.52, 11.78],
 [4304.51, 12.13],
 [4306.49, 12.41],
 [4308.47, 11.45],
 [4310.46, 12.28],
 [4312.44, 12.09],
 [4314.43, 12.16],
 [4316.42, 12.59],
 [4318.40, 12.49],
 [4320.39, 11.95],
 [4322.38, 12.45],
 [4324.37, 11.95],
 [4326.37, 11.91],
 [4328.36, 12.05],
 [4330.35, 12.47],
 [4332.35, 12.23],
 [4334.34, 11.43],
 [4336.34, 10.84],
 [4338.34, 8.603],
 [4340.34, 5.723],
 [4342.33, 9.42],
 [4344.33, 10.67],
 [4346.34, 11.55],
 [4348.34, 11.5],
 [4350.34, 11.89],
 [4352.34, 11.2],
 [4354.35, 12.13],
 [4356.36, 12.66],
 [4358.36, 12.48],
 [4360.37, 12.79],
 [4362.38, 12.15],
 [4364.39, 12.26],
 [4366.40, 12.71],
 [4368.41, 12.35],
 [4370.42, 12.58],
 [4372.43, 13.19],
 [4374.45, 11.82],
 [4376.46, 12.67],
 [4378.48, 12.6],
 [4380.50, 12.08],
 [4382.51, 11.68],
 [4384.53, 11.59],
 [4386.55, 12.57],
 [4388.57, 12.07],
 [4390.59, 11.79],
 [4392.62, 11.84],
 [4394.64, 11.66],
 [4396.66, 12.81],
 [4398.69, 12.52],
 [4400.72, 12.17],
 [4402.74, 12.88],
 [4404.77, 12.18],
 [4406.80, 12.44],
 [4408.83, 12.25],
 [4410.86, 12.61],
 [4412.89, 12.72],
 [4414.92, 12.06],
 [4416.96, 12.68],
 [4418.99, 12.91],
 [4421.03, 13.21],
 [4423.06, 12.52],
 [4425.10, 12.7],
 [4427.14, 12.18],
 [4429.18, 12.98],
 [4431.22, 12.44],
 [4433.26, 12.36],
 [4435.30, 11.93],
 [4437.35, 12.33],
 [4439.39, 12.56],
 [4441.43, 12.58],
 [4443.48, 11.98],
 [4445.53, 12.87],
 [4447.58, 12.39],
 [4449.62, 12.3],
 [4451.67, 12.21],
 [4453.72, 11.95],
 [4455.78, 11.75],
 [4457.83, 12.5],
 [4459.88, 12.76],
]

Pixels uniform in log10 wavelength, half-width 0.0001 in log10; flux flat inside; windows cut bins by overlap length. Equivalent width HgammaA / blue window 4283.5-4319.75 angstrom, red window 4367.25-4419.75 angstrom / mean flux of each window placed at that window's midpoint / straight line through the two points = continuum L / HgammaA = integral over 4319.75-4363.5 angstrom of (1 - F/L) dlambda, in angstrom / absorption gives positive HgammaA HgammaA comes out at 3.12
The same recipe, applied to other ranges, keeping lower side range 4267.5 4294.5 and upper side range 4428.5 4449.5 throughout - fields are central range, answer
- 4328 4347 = 3.1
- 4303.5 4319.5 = 0.3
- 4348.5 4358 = 0.4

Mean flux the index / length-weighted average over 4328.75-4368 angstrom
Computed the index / 11.3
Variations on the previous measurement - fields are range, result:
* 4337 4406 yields 11.8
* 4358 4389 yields 12.4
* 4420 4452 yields 12.5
